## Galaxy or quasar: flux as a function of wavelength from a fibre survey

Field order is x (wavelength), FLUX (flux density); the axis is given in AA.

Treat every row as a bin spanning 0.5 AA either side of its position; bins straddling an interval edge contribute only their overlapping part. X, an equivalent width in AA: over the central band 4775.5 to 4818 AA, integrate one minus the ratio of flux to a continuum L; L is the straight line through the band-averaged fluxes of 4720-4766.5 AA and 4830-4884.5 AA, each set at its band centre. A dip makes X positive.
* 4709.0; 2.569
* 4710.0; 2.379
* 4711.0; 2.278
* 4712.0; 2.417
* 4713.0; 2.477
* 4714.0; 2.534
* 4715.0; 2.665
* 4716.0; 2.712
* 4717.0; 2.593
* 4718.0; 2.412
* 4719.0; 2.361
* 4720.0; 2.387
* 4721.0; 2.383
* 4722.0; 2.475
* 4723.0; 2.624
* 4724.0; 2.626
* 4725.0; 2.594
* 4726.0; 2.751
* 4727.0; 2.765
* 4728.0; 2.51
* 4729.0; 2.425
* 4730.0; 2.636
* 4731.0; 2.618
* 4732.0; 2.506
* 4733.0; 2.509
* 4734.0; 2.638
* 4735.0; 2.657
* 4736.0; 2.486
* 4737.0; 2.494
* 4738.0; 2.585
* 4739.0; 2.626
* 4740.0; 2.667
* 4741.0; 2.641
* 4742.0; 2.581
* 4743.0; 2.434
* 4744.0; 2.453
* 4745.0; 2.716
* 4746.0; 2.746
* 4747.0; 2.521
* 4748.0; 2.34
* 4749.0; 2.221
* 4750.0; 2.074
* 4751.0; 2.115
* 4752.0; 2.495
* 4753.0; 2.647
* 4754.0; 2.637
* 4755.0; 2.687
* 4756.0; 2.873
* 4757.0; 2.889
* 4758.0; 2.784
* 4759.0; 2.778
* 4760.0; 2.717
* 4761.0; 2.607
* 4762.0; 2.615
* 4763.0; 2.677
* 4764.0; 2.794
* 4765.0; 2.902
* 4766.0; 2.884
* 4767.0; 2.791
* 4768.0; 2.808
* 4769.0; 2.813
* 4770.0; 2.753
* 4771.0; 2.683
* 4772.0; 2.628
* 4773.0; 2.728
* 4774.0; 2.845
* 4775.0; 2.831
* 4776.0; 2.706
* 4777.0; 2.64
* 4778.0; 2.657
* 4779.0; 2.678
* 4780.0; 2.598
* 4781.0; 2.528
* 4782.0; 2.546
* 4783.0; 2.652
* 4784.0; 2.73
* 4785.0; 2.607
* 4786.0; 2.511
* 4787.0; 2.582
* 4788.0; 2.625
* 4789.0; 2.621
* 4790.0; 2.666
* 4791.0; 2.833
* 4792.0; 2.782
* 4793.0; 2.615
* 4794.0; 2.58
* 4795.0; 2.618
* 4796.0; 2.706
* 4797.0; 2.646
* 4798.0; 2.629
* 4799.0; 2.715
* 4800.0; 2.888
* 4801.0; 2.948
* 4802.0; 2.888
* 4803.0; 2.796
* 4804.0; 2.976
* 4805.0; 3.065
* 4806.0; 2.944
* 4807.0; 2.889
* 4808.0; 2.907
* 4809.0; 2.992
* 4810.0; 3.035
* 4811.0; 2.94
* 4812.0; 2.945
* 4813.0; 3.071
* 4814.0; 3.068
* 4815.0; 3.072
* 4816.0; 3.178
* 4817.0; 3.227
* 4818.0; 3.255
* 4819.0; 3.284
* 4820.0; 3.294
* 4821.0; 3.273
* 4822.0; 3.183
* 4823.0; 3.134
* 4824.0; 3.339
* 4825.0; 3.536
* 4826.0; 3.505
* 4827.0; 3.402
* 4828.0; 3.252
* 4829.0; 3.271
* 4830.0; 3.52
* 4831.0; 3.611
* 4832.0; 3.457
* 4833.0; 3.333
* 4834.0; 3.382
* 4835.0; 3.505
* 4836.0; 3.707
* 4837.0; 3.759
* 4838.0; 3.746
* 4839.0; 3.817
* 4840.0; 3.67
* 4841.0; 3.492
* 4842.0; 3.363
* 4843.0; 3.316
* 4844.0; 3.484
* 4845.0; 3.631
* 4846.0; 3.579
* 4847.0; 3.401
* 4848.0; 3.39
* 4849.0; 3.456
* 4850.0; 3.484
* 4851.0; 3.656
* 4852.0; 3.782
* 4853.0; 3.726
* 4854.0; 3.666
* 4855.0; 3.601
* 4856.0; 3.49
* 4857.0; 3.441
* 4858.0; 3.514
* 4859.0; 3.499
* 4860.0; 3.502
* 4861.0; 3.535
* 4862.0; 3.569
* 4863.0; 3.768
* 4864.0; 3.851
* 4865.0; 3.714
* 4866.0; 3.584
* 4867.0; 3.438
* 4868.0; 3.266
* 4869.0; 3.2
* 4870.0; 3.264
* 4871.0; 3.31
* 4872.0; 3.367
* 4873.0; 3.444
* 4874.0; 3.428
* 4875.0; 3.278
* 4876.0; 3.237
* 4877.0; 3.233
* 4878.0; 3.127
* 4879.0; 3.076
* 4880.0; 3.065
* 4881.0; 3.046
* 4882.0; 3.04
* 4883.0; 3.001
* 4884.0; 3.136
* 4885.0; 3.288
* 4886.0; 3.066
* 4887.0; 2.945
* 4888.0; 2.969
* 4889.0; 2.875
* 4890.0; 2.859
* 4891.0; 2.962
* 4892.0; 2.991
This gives 2.9 AA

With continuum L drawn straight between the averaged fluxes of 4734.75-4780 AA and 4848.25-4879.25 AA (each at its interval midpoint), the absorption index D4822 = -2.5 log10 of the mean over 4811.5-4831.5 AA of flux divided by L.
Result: -0.04 mag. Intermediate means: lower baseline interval 2.64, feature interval 3.27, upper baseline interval 3.47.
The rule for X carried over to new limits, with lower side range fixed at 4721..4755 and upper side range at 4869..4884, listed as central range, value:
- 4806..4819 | -0.7 AA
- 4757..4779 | -0.5 AA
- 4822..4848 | -4.1 AA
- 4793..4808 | 0.2 AA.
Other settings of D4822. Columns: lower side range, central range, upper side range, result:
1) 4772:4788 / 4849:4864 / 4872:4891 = -0.19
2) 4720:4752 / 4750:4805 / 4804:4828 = 0.06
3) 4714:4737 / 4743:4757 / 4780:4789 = 0.03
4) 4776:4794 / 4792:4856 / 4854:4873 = -0.06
